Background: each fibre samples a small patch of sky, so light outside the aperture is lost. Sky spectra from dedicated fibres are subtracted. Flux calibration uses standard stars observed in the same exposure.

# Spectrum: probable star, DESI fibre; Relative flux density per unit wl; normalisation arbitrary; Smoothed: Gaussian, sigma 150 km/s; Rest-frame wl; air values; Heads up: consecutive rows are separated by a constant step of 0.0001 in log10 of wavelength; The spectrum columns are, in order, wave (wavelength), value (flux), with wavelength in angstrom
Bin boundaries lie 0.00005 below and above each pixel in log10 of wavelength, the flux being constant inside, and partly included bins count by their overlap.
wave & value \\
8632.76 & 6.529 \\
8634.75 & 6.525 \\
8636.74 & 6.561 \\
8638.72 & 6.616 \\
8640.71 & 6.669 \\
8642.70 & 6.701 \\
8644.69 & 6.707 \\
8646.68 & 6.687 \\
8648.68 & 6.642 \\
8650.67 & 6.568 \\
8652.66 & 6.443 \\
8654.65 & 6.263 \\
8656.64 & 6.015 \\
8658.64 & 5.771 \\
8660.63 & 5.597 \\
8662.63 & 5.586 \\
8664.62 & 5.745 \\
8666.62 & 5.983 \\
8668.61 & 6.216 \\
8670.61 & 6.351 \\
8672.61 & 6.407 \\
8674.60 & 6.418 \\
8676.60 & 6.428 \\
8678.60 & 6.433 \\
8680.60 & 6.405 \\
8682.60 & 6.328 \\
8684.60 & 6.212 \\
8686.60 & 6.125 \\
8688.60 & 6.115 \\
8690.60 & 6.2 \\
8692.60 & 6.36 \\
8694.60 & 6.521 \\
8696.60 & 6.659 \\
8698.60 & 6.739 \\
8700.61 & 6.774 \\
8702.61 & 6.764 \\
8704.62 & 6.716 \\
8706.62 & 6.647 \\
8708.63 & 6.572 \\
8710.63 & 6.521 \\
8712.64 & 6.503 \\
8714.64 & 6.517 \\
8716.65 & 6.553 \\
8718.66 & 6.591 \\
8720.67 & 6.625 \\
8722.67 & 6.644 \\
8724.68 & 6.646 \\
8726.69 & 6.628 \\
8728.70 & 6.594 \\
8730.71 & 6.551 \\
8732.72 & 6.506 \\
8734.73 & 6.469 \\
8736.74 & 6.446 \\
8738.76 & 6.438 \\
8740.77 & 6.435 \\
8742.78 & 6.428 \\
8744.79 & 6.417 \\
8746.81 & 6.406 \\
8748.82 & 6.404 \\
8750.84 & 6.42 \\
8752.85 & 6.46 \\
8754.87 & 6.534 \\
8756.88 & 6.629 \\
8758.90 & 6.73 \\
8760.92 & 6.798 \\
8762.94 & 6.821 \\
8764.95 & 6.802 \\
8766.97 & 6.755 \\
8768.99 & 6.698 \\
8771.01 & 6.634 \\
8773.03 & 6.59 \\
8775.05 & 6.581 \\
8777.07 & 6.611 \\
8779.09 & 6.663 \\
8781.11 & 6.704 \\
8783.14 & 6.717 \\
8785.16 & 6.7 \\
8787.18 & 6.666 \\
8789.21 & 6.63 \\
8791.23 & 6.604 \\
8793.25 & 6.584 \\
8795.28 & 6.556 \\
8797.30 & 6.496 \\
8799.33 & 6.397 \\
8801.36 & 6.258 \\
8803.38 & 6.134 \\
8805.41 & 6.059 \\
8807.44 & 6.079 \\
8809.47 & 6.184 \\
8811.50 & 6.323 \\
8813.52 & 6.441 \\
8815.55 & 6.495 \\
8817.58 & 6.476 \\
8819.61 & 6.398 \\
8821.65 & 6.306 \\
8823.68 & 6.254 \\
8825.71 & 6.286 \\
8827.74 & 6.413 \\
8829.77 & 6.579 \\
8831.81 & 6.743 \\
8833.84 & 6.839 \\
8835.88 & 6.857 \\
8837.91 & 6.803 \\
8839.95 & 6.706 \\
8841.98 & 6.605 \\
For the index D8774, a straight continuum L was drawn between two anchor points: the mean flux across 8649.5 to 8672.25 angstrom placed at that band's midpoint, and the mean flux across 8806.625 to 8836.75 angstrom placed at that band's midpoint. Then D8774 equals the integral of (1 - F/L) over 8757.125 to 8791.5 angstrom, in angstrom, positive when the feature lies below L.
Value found -1.9 angstrom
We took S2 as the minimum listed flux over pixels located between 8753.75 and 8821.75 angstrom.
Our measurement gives 6.059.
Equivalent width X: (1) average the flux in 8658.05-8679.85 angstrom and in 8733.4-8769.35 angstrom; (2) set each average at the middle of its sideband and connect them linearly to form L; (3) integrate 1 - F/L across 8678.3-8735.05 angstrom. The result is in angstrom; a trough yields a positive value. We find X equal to -1.9 angstrom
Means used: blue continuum 6.09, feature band 6.52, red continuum 6.56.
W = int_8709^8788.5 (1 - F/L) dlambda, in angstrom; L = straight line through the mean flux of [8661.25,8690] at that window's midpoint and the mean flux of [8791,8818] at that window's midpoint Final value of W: -3.83 angstrom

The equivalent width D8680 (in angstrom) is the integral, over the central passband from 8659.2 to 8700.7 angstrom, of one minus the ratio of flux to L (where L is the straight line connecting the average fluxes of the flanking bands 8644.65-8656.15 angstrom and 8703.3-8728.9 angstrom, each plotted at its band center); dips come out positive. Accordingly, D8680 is 1.92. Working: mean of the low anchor 6.52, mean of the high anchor 6.6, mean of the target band 6.25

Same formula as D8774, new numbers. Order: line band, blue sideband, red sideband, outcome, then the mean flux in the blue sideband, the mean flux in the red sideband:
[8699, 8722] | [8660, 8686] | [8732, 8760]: -1.06 angstrom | 6.17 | 6.48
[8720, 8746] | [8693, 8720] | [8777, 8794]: 0.42 angstrom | 6.61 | 6.66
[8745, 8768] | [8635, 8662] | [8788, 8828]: -0.83 angstrom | 6.4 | 6.37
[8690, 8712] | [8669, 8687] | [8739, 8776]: -0.62 angstrom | 6.35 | 6.58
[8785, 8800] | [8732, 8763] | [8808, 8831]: -0.35 angstrom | 6.51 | 6.38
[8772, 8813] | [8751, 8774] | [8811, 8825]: 0.26 angstrom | 6.67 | 6.39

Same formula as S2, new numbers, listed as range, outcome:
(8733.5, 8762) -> 6.404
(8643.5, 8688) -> 5.586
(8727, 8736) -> 6.469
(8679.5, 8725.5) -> 6.115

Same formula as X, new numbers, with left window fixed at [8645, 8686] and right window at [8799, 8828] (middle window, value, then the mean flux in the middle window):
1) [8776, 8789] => -0.8 angstrom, 6.67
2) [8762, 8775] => -0.9 angstrom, 6.71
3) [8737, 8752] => -0.4 angstrom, 6.42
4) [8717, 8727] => -0.6 angstrom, 6.62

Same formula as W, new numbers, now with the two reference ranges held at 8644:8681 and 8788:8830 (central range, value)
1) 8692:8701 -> -0.49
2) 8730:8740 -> -0.27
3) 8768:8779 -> -0.49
